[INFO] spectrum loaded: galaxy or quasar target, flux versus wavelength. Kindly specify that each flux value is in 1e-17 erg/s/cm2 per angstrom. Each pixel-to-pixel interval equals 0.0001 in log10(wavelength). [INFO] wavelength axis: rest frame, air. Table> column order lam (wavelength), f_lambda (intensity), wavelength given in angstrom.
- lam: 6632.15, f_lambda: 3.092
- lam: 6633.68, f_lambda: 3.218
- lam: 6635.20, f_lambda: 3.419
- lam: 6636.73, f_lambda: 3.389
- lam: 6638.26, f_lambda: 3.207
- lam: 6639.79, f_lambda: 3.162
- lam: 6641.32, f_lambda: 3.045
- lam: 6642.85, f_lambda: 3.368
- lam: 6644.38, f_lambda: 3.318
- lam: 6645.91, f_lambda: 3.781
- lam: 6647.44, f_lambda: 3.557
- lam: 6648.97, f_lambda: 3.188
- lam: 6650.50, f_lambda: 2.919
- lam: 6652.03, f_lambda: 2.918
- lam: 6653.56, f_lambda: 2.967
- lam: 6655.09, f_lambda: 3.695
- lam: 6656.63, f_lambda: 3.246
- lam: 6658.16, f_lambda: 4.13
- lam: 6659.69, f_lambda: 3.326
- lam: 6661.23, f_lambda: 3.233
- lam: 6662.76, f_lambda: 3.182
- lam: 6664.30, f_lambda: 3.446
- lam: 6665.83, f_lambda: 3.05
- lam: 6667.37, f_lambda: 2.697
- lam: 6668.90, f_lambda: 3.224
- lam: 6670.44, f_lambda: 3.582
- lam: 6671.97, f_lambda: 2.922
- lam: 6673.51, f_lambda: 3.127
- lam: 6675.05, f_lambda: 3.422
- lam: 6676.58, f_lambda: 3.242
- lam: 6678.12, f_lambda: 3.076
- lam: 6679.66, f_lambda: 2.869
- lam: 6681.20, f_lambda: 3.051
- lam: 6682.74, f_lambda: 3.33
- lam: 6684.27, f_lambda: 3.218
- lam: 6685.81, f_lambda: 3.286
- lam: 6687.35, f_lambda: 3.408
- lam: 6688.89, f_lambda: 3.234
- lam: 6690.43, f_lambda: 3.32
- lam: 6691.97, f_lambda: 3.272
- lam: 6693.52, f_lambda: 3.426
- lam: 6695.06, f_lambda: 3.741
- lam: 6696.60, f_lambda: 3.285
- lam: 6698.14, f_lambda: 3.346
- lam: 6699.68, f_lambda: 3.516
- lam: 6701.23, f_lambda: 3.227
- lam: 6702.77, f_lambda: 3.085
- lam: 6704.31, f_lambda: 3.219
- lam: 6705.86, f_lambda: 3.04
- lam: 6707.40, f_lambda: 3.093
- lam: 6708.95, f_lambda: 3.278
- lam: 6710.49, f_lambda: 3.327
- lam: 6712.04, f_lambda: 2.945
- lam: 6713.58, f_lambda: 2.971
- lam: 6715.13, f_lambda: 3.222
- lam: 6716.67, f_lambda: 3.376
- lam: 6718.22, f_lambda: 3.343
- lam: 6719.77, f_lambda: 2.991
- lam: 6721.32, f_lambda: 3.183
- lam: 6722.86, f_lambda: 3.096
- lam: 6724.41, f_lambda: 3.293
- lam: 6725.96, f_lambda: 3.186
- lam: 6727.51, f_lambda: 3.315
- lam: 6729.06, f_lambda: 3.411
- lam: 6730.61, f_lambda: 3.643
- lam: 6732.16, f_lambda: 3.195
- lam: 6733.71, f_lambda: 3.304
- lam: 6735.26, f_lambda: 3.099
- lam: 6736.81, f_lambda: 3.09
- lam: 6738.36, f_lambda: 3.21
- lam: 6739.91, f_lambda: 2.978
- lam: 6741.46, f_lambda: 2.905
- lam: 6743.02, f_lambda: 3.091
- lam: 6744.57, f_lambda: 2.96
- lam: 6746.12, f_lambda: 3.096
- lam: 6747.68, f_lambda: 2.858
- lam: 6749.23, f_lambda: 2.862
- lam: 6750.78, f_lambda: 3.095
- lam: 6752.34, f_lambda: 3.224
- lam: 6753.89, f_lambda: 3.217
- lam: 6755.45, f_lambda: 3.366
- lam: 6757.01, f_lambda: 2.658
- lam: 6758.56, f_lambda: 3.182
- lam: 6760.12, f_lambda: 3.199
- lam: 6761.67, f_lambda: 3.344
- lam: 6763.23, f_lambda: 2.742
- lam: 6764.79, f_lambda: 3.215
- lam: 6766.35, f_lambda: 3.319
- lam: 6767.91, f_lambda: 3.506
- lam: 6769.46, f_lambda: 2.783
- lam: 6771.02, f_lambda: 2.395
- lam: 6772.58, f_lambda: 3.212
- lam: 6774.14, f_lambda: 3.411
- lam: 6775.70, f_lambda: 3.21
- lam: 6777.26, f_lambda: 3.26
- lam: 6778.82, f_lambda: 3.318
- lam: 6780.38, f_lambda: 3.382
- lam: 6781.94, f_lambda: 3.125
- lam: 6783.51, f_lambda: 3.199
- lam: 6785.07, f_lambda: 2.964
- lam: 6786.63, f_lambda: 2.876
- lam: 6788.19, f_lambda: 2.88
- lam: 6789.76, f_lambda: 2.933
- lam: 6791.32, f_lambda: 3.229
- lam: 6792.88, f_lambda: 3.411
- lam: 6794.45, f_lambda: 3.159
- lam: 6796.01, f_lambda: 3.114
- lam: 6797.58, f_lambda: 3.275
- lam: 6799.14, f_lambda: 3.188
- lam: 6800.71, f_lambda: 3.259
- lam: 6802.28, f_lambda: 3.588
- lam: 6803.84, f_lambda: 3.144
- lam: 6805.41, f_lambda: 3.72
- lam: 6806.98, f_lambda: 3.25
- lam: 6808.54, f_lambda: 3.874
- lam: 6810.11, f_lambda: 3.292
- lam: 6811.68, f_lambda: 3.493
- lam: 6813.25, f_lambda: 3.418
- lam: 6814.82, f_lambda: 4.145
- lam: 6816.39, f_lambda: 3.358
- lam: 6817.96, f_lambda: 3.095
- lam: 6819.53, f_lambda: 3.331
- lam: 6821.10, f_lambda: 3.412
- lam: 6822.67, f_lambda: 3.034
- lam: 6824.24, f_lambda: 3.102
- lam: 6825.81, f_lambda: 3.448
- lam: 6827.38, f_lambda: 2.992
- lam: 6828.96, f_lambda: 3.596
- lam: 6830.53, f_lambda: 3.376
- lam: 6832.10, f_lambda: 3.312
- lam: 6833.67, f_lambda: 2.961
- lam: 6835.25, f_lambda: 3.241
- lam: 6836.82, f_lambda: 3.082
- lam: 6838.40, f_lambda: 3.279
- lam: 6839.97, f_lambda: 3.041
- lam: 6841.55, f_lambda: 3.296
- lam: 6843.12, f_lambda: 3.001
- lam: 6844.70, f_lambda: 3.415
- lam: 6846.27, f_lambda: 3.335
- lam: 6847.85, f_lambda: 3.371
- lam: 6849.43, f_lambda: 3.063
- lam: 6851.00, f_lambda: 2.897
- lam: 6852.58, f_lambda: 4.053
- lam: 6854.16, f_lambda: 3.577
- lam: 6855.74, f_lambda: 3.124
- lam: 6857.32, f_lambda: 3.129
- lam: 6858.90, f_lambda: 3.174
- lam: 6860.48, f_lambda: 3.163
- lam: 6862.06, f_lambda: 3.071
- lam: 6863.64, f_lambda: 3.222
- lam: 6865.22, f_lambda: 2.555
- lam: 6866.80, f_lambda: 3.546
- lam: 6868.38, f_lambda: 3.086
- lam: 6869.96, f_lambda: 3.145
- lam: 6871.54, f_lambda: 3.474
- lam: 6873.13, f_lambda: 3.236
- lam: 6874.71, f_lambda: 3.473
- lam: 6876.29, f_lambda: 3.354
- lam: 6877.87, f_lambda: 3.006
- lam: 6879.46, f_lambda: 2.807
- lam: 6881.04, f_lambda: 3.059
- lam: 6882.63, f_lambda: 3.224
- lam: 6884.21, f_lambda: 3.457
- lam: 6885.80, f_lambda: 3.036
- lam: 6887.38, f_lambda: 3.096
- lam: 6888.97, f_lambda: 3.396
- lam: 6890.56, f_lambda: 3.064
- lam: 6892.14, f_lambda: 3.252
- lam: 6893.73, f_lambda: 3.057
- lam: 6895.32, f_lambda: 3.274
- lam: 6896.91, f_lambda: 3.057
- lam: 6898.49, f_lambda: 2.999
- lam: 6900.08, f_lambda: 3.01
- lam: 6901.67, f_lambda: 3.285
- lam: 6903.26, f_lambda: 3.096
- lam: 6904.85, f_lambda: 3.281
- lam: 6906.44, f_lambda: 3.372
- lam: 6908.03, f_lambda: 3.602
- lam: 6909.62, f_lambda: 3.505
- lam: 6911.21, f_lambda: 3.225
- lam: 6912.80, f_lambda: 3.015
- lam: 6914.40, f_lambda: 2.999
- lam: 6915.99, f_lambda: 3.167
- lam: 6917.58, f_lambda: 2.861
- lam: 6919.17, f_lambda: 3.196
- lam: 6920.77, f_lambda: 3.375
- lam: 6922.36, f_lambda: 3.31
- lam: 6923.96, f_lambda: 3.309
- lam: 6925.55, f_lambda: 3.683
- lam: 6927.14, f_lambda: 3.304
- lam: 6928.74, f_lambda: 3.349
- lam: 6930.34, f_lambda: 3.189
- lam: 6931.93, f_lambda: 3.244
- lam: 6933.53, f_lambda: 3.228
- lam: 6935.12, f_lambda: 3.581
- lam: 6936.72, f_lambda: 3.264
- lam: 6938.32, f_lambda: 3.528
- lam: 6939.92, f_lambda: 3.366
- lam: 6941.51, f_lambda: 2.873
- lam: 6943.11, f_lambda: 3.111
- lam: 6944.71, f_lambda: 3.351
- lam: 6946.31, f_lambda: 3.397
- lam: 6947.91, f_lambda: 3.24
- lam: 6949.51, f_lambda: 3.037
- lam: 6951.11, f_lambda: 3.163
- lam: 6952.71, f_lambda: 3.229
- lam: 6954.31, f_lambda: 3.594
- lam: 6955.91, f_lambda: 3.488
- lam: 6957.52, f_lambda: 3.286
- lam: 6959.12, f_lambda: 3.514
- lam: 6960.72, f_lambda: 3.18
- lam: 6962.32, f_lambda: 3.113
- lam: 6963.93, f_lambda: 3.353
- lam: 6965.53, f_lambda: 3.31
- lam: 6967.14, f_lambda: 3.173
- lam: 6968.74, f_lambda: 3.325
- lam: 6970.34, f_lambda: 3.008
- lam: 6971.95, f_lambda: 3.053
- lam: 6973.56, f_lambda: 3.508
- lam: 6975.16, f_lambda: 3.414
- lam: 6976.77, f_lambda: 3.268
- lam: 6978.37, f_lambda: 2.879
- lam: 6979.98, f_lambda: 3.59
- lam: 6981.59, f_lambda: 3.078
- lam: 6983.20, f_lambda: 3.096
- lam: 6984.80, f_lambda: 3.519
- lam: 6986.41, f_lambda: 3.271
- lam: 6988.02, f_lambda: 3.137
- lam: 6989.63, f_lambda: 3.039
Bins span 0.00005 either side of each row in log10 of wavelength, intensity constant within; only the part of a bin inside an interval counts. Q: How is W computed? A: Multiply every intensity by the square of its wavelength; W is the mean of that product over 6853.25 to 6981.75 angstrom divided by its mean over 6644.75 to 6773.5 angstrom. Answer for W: 1.1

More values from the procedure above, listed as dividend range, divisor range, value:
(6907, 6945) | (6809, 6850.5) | 1.02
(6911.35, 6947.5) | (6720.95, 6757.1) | 1.09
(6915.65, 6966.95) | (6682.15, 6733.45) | 1.08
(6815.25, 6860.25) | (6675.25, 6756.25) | 1.06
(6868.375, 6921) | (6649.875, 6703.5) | 1.04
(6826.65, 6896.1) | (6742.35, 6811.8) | 1.04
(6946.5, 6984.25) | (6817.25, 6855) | 1.04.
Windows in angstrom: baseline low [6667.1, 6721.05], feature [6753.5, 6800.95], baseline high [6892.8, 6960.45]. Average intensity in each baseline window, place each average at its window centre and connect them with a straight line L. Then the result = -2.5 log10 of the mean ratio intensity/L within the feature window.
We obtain 0.03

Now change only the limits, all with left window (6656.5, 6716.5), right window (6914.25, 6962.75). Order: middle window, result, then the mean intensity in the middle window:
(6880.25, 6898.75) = 0.04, 3.17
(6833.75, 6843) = 0.04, 3.16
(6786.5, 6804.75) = 0.03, 3.19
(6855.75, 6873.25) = 0.04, 3.16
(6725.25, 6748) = 0.03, 3.16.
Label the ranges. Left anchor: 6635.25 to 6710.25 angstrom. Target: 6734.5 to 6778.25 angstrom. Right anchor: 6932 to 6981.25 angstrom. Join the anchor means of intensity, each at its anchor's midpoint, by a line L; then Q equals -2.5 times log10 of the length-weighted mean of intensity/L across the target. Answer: 0.06 mag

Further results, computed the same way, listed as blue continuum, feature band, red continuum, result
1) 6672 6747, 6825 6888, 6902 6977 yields 0.01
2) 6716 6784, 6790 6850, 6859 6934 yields -0.04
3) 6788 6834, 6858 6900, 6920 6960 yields 0.05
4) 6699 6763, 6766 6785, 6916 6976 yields 0.01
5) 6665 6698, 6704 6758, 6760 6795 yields 0.01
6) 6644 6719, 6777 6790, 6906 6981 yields 0.06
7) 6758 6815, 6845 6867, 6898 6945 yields 0.01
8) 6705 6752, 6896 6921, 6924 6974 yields 0.03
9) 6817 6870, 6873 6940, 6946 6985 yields 0.00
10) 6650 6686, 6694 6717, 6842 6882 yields -0.01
